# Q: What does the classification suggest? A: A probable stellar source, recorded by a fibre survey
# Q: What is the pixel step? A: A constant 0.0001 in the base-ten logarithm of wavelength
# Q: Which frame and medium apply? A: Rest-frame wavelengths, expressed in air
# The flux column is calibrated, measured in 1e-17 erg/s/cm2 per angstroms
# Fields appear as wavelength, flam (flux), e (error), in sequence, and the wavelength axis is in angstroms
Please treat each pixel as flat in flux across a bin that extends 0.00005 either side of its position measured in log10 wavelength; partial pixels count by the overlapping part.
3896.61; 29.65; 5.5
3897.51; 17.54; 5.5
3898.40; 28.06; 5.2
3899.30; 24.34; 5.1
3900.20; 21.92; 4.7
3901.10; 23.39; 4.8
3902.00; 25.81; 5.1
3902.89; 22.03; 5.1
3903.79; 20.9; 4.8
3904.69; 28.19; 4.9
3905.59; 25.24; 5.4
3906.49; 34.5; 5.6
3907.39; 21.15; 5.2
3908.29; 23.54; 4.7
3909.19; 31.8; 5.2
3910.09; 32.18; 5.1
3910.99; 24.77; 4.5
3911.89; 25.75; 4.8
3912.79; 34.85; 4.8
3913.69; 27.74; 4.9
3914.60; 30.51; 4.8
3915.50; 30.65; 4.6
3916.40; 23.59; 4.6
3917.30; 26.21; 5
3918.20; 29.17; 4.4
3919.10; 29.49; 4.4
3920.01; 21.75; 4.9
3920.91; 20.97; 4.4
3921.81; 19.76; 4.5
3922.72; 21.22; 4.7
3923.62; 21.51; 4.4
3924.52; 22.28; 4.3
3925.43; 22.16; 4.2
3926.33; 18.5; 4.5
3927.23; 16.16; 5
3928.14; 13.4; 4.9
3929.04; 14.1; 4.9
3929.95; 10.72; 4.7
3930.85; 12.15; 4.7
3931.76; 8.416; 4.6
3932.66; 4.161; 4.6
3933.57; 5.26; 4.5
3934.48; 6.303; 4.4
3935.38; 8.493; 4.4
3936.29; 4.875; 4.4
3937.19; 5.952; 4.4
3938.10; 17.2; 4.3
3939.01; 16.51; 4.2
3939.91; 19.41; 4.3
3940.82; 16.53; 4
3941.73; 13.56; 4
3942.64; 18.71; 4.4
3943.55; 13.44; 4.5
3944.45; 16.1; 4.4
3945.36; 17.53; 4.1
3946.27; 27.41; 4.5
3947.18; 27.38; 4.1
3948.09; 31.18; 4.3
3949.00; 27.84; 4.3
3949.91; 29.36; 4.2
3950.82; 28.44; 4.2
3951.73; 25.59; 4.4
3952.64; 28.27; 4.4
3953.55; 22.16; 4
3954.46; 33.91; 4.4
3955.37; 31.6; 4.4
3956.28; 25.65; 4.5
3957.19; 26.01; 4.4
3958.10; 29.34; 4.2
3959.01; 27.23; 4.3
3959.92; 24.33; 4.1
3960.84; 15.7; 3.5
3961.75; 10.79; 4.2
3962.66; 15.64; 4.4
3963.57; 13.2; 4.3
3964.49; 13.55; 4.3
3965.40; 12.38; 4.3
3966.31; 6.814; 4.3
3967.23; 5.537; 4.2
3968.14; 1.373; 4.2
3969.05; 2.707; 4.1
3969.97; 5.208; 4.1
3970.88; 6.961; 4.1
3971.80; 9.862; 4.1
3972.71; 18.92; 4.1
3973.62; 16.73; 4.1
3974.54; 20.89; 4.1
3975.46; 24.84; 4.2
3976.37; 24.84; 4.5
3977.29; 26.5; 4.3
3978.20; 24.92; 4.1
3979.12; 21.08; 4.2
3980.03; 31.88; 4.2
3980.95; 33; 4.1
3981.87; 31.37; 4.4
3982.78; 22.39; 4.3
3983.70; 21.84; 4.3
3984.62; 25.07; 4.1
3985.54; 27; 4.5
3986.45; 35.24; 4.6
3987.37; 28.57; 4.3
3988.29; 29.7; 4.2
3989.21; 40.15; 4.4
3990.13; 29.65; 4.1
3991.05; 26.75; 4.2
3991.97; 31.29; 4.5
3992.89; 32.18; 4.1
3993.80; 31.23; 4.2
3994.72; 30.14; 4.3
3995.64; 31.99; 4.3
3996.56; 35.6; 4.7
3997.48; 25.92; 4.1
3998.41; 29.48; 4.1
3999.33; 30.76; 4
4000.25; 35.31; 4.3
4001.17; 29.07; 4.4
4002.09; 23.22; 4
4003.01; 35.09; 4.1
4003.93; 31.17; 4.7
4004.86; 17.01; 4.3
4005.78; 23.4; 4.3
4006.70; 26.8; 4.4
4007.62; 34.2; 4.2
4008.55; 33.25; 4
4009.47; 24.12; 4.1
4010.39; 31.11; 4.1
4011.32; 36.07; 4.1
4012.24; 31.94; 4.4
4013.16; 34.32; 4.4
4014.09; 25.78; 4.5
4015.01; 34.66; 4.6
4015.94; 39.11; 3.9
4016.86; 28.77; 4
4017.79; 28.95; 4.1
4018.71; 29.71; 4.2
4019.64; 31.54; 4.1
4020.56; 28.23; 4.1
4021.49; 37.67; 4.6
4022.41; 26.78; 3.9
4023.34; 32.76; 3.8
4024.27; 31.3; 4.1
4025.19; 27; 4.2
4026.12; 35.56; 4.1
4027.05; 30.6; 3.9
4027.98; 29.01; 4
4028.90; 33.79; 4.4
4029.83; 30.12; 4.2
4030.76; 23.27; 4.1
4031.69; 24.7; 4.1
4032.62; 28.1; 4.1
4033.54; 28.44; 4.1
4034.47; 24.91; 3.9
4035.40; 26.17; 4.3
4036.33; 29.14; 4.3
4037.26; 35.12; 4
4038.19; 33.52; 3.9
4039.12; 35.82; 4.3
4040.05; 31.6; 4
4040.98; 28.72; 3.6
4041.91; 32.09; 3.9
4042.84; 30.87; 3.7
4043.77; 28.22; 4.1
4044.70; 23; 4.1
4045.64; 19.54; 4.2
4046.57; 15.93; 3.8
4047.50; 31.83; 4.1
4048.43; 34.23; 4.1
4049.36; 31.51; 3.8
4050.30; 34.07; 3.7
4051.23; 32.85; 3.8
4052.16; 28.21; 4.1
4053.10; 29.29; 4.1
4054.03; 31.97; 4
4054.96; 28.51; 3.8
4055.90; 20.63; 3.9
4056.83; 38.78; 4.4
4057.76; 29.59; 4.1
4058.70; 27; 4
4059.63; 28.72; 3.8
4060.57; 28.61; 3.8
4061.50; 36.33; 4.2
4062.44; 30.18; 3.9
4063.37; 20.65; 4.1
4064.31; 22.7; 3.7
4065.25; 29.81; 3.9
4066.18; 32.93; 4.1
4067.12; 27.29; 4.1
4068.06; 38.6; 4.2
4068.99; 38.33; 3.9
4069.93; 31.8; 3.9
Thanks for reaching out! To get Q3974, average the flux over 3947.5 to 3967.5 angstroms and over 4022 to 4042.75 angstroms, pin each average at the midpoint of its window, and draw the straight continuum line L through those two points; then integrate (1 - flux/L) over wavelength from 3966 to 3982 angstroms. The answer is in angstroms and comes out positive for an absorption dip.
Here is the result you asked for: 4.6 angstroms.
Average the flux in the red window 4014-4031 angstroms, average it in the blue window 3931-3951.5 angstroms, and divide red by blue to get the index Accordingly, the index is 1.9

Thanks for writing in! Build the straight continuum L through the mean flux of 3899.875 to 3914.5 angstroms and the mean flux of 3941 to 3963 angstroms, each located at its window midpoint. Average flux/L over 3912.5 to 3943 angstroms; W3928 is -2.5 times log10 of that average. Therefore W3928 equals 0.380 mag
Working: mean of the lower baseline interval 26.6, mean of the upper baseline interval 23.6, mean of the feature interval 17.9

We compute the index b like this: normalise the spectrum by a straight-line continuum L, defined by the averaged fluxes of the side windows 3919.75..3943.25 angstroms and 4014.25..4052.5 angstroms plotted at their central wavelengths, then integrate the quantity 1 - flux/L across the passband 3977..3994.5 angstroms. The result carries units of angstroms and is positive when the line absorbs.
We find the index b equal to -4.8 angstroms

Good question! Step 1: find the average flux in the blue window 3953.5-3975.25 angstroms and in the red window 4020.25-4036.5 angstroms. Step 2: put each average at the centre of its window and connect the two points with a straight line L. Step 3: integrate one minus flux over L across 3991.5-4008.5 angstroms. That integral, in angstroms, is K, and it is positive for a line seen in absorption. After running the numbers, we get -4.5 angstroms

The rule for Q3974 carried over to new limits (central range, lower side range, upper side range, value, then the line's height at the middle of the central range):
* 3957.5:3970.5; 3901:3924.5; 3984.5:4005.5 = 7.0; 28.5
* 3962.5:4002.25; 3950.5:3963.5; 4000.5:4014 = 5.7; 26.8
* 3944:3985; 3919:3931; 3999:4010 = 4.4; 23.6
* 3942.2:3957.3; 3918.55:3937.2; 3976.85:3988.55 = -4.0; 20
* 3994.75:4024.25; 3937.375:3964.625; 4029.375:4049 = -4.7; 26.2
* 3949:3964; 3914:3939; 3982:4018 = -1.4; 22.4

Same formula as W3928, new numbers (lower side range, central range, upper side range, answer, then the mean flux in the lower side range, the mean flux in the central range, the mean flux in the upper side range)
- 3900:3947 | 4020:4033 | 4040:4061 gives -0.103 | 20.2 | 29.9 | 28.9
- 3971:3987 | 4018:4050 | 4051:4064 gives -0.067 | 24.2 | 29.5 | 29.2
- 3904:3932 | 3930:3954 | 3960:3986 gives 0.187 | 23.4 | 17.3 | 17.7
